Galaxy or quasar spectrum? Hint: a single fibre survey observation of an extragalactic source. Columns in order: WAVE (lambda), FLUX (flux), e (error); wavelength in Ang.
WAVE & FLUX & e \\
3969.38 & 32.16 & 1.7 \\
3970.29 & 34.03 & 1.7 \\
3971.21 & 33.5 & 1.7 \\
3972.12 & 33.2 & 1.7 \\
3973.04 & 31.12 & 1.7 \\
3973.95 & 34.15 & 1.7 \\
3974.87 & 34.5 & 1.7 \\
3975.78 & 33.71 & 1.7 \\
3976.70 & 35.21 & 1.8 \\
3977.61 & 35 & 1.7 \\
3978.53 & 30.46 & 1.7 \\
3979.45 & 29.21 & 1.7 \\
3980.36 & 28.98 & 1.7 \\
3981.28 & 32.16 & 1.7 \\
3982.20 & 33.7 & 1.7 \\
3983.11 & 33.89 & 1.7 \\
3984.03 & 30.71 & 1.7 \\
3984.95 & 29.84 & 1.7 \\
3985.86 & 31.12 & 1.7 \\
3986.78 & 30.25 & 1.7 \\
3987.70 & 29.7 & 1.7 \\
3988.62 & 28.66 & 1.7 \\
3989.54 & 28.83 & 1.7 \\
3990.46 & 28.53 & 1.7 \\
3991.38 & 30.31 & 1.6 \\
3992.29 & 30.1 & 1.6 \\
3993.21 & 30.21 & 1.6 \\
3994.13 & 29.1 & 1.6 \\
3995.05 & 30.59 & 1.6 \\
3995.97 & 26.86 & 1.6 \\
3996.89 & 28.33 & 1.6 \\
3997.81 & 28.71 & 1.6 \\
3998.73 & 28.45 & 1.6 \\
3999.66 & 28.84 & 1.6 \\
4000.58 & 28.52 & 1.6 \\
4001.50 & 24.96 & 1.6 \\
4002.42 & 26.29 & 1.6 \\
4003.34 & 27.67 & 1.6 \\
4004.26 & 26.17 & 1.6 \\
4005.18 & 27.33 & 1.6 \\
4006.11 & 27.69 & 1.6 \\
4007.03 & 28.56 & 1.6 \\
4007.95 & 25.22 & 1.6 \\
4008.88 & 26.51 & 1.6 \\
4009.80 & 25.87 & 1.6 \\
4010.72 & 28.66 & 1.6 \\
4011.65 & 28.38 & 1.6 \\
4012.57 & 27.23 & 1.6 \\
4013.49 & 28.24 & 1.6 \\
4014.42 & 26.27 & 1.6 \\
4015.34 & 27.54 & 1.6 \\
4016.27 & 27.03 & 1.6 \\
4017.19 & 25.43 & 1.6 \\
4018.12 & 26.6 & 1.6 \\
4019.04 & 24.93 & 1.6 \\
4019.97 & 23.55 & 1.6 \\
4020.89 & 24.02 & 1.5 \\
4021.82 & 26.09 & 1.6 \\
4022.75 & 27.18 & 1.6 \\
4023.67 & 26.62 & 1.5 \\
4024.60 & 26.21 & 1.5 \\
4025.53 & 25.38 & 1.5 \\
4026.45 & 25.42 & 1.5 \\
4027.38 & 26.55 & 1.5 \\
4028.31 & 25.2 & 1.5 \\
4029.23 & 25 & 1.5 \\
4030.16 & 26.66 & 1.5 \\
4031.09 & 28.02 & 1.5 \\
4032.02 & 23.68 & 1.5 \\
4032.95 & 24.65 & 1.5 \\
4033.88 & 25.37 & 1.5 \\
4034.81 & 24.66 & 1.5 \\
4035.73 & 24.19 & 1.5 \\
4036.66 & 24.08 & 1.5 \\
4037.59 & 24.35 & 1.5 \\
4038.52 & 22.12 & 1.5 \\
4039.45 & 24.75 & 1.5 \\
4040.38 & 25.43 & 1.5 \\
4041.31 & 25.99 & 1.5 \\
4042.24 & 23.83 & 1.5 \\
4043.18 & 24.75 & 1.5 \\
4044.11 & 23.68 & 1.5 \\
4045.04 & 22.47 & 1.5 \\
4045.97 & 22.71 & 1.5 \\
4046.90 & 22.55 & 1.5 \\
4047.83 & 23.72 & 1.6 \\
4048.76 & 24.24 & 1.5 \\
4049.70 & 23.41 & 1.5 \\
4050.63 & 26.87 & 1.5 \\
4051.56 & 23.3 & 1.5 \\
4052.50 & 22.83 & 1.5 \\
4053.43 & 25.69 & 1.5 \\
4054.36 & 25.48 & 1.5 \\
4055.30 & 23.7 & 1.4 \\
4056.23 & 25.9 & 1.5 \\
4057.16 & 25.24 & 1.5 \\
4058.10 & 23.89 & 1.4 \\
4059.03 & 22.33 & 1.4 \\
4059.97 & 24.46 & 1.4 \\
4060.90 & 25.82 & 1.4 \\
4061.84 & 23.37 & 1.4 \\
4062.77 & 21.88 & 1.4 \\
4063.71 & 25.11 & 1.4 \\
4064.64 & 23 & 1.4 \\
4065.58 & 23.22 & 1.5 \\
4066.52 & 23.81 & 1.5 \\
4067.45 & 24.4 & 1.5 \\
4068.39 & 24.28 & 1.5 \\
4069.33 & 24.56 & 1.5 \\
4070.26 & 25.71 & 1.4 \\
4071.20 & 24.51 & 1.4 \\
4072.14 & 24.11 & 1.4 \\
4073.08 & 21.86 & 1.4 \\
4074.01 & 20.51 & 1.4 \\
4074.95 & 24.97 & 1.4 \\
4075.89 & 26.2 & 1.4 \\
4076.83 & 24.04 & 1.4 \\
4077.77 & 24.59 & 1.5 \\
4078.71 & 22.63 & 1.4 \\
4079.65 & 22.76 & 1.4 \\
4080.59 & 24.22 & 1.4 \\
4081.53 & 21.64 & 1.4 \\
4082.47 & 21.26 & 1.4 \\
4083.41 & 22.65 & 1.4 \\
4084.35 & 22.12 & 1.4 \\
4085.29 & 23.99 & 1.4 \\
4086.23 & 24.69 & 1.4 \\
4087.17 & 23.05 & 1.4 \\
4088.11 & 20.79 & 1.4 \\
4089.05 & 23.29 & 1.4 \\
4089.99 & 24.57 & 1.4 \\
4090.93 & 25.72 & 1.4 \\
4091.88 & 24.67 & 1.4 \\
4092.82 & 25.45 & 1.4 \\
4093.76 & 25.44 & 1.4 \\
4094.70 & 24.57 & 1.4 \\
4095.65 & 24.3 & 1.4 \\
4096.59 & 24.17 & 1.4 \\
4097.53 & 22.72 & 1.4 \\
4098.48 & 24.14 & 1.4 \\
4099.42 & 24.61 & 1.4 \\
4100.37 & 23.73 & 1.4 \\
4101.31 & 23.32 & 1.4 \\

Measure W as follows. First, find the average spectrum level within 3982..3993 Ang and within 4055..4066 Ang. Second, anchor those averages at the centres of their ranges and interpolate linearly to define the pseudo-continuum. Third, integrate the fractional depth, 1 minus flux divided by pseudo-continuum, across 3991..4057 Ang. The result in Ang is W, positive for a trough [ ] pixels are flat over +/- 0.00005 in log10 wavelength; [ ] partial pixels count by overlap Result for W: 2.9 Ang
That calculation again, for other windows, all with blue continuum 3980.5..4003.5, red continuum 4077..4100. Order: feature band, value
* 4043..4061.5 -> 1.22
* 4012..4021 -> 0.58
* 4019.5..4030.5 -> 0.73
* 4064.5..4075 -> 0.46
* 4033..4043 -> 0.83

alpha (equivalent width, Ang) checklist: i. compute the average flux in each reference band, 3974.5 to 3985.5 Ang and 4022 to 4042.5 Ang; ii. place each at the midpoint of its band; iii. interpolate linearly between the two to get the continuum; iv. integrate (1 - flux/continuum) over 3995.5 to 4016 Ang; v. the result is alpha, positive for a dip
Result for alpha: 1.0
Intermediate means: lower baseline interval 32.3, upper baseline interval 25.3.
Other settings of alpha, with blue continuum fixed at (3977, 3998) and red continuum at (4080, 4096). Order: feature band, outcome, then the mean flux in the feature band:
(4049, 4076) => 1.3 Ang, 24.1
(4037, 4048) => 1.2 Ang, 23.9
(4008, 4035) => 1.9 Ang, 26.1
